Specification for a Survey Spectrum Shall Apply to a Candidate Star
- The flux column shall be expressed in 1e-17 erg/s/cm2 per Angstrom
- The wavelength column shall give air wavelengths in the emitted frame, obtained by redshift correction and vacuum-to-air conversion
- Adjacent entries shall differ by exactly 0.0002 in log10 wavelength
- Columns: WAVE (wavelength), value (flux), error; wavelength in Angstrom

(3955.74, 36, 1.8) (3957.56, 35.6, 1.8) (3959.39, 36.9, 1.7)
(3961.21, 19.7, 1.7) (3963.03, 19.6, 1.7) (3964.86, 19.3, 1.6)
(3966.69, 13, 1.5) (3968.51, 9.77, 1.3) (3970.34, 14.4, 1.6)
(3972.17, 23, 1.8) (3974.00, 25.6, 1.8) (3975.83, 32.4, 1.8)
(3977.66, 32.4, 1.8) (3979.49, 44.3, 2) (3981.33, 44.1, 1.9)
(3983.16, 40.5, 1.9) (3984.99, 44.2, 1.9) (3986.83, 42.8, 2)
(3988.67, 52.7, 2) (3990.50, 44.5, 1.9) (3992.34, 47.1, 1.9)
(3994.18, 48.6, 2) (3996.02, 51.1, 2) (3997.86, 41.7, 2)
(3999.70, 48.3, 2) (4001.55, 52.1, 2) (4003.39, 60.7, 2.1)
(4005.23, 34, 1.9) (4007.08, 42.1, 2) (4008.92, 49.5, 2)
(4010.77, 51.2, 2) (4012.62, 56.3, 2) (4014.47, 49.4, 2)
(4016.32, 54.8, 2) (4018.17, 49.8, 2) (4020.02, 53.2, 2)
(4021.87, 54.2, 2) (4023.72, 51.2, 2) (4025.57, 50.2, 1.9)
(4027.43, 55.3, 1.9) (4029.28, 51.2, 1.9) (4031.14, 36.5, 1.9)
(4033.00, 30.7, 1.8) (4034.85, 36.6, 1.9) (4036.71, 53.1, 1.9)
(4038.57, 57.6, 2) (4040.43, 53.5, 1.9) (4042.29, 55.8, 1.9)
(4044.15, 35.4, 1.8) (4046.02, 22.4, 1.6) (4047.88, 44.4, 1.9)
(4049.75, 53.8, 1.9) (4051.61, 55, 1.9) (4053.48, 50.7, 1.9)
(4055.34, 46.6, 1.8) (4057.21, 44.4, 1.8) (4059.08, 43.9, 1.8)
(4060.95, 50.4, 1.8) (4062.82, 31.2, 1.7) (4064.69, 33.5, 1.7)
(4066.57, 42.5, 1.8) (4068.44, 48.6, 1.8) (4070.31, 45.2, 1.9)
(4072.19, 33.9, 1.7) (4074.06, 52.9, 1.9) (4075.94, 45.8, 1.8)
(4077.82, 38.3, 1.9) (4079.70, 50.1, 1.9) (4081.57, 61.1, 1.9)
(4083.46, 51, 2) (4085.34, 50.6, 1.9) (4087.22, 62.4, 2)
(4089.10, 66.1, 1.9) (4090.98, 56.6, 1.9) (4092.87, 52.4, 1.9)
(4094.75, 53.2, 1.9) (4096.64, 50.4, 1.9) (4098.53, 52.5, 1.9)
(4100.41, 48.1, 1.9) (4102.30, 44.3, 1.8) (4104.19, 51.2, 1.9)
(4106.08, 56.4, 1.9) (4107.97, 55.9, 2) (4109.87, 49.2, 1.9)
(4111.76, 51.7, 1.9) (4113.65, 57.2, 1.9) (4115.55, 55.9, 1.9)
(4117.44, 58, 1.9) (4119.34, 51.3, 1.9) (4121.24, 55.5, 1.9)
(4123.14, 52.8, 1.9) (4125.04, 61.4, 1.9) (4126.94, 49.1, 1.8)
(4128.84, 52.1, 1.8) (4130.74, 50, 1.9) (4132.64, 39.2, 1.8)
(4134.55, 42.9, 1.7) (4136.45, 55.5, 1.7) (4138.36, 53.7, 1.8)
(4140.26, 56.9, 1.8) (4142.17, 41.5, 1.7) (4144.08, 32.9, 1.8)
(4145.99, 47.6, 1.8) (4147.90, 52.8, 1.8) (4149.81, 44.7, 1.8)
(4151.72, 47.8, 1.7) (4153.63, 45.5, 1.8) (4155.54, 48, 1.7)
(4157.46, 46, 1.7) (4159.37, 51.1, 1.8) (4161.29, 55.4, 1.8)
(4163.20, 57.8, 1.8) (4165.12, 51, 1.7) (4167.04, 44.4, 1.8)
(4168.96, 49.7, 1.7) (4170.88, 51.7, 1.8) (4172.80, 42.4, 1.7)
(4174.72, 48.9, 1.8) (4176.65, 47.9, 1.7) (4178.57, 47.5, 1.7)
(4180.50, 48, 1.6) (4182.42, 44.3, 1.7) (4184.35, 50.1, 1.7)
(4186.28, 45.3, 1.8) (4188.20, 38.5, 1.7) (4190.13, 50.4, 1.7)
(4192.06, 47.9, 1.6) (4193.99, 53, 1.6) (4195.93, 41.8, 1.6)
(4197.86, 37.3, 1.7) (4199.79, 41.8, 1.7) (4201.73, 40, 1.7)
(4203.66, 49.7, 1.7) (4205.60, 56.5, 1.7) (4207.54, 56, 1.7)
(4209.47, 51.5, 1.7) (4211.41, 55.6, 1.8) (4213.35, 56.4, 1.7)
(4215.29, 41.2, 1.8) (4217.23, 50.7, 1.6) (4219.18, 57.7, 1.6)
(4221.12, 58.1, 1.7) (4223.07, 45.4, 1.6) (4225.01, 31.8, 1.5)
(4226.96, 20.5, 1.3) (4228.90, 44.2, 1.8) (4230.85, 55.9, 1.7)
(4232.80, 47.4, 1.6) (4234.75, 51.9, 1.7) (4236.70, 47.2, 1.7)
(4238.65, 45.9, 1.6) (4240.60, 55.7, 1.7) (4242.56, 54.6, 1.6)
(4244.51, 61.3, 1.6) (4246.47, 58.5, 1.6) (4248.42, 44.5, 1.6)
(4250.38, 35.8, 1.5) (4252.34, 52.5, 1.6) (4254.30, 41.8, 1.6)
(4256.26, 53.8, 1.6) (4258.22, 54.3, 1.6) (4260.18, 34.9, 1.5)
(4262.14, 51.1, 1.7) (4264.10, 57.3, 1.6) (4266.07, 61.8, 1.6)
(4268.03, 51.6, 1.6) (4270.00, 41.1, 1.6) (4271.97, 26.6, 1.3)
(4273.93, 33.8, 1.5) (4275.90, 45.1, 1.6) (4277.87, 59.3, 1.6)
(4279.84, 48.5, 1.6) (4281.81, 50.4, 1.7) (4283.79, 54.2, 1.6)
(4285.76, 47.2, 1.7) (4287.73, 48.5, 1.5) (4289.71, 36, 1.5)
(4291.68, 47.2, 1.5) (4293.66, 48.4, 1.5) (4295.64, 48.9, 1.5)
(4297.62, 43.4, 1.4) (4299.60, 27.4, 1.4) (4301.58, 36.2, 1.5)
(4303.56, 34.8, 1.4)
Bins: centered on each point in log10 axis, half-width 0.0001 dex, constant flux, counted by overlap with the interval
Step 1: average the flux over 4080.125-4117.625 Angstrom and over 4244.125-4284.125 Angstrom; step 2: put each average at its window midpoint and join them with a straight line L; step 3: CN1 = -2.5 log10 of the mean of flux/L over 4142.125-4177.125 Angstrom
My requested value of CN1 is 0.09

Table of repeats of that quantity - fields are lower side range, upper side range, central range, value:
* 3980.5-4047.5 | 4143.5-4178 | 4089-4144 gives -0.09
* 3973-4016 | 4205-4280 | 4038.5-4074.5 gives 0.03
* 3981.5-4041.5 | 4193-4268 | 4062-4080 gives 0.15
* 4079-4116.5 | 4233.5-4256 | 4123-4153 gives 0.09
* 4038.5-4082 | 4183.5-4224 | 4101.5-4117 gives -0.14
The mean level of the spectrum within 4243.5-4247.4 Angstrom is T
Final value 59.9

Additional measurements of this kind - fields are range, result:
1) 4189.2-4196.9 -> 48.2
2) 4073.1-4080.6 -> 46.7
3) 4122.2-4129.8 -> 53.9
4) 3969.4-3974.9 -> 20.9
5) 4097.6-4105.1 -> 49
